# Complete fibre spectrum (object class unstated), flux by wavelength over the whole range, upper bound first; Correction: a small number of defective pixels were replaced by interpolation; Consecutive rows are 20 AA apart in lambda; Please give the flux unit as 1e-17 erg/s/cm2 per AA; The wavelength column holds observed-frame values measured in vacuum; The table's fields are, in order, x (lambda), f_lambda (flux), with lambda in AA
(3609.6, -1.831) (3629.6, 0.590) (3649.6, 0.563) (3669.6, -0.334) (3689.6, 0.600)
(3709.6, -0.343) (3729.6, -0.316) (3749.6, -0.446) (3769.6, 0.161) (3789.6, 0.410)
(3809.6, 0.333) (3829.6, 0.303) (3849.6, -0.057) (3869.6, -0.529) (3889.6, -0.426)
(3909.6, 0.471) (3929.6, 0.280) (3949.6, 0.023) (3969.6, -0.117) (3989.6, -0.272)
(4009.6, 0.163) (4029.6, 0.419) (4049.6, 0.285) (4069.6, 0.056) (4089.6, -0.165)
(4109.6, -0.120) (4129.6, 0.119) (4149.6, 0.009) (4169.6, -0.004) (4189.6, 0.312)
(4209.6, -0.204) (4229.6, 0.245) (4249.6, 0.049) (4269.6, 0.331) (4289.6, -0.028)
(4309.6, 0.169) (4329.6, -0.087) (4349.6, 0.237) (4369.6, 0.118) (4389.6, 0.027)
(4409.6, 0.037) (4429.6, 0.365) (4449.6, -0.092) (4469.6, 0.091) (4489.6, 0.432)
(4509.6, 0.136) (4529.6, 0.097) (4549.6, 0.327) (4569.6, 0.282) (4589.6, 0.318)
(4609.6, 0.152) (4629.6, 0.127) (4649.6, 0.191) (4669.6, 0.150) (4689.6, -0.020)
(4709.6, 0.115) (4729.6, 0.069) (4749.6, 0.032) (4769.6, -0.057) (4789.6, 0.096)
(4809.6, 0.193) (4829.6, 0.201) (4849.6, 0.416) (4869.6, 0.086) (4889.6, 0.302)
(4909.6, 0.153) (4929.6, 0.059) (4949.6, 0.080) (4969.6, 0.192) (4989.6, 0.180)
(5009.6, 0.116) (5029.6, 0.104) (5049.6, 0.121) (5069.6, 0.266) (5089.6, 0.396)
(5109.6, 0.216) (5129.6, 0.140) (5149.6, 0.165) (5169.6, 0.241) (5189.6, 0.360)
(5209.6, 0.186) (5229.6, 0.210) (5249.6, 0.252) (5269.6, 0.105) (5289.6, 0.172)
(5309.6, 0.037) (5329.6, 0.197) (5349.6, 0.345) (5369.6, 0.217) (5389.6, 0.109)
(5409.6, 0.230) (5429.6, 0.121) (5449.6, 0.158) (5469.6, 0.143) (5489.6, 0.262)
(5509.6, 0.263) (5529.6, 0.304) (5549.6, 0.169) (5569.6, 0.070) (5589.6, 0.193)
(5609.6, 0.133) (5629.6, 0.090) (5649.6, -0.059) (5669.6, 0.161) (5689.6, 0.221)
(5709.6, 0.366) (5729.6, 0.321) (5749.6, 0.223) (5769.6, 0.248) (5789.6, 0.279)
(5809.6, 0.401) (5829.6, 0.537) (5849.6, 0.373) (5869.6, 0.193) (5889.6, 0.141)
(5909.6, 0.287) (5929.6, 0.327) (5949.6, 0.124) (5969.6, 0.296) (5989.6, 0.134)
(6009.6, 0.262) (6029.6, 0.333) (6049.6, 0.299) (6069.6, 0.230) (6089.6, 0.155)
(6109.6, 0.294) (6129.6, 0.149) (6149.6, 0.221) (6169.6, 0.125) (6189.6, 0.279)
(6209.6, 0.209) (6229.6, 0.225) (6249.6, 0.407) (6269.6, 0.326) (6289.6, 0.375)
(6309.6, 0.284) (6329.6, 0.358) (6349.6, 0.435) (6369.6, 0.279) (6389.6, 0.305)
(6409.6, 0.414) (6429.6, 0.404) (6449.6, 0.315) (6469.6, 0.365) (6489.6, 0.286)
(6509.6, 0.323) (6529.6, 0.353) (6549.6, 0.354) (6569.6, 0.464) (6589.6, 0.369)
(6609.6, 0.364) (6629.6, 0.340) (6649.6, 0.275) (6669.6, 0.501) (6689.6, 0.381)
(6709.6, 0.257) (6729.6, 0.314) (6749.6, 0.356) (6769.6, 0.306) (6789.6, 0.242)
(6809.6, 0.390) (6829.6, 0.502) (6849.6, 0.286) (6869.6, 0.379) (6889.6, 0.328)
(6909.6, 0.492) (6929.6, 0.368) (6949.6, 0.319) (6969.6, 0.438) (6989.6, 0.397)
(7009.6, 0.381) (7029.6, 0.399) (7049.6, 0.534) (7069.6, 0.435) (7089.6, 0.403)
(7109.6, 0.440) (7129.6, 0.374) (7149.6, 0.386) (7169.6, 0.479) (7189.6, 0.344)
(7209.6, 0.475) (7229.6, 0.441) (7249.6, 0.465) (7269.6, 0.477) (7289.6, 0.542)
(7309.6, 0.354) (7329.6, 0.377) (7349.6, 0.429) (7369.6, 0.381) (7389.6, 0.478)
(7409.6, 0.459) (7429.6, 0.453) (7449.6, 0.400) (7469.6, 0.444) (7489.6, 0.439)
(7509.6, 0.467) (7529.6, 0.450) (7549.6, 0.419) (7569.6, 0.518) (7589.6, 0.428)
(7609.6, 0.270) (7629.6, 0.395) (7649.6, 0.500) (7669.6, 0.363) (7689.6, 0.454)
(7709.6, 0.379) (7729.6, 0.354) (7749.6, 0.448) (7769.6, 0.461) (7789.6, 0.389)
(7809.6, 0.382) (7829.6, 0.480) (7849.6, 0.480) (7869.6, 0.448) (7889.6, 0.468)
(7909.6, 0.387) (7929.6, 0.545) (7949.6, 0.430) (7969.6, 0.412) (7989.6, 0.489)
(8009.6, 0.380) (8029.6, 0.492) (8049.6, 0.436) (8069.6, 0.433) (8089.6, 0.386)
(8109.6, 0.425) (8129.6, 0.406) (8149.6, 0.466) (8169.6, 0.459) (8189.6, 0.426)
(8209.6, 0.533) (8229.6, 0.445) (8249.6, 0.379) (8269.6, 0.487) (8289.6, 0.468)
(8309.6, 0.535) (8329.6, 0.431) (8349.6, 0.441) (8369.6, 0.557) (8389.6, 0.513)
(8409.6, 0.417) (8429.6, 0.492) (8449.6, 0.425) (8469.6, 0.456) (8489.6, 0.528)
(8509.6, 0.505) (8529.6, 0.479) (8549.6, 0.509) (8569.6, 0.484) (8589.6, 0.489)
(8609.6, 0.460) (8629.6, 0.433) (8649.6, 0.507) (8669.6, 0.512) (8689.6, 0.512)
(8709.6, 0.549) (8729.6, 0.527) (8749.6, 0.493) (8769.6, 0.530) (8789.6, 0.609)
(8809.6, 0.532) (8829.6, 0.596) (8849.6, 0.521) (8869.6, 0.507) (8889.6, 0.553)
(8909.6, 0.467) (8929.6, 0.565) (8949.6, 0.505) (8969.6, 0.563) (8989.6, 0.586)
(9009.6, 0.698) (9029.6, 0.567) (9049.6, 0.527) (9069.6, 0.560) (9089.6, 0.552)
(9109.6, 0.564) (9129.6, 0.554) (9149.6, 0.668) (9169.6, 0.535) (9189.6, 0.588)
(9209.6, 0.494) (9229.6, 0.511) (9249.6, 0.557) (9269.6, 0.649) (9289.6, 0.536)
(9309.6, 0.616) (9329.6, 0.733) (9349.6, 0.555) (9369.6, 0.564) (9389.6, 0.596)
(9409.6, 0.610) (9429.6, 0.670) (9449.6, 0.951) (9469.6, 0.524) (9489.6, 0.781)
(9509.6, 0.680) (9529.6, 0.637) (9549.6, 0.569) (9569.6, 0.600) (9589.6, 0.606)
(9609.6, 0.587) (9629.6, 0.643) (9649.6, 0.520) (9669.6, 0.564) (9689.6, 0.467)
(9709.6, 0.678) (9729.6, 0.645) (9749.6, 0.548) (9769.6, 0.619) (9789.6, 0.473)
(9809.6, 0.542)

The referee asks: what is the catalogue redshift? 0.56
